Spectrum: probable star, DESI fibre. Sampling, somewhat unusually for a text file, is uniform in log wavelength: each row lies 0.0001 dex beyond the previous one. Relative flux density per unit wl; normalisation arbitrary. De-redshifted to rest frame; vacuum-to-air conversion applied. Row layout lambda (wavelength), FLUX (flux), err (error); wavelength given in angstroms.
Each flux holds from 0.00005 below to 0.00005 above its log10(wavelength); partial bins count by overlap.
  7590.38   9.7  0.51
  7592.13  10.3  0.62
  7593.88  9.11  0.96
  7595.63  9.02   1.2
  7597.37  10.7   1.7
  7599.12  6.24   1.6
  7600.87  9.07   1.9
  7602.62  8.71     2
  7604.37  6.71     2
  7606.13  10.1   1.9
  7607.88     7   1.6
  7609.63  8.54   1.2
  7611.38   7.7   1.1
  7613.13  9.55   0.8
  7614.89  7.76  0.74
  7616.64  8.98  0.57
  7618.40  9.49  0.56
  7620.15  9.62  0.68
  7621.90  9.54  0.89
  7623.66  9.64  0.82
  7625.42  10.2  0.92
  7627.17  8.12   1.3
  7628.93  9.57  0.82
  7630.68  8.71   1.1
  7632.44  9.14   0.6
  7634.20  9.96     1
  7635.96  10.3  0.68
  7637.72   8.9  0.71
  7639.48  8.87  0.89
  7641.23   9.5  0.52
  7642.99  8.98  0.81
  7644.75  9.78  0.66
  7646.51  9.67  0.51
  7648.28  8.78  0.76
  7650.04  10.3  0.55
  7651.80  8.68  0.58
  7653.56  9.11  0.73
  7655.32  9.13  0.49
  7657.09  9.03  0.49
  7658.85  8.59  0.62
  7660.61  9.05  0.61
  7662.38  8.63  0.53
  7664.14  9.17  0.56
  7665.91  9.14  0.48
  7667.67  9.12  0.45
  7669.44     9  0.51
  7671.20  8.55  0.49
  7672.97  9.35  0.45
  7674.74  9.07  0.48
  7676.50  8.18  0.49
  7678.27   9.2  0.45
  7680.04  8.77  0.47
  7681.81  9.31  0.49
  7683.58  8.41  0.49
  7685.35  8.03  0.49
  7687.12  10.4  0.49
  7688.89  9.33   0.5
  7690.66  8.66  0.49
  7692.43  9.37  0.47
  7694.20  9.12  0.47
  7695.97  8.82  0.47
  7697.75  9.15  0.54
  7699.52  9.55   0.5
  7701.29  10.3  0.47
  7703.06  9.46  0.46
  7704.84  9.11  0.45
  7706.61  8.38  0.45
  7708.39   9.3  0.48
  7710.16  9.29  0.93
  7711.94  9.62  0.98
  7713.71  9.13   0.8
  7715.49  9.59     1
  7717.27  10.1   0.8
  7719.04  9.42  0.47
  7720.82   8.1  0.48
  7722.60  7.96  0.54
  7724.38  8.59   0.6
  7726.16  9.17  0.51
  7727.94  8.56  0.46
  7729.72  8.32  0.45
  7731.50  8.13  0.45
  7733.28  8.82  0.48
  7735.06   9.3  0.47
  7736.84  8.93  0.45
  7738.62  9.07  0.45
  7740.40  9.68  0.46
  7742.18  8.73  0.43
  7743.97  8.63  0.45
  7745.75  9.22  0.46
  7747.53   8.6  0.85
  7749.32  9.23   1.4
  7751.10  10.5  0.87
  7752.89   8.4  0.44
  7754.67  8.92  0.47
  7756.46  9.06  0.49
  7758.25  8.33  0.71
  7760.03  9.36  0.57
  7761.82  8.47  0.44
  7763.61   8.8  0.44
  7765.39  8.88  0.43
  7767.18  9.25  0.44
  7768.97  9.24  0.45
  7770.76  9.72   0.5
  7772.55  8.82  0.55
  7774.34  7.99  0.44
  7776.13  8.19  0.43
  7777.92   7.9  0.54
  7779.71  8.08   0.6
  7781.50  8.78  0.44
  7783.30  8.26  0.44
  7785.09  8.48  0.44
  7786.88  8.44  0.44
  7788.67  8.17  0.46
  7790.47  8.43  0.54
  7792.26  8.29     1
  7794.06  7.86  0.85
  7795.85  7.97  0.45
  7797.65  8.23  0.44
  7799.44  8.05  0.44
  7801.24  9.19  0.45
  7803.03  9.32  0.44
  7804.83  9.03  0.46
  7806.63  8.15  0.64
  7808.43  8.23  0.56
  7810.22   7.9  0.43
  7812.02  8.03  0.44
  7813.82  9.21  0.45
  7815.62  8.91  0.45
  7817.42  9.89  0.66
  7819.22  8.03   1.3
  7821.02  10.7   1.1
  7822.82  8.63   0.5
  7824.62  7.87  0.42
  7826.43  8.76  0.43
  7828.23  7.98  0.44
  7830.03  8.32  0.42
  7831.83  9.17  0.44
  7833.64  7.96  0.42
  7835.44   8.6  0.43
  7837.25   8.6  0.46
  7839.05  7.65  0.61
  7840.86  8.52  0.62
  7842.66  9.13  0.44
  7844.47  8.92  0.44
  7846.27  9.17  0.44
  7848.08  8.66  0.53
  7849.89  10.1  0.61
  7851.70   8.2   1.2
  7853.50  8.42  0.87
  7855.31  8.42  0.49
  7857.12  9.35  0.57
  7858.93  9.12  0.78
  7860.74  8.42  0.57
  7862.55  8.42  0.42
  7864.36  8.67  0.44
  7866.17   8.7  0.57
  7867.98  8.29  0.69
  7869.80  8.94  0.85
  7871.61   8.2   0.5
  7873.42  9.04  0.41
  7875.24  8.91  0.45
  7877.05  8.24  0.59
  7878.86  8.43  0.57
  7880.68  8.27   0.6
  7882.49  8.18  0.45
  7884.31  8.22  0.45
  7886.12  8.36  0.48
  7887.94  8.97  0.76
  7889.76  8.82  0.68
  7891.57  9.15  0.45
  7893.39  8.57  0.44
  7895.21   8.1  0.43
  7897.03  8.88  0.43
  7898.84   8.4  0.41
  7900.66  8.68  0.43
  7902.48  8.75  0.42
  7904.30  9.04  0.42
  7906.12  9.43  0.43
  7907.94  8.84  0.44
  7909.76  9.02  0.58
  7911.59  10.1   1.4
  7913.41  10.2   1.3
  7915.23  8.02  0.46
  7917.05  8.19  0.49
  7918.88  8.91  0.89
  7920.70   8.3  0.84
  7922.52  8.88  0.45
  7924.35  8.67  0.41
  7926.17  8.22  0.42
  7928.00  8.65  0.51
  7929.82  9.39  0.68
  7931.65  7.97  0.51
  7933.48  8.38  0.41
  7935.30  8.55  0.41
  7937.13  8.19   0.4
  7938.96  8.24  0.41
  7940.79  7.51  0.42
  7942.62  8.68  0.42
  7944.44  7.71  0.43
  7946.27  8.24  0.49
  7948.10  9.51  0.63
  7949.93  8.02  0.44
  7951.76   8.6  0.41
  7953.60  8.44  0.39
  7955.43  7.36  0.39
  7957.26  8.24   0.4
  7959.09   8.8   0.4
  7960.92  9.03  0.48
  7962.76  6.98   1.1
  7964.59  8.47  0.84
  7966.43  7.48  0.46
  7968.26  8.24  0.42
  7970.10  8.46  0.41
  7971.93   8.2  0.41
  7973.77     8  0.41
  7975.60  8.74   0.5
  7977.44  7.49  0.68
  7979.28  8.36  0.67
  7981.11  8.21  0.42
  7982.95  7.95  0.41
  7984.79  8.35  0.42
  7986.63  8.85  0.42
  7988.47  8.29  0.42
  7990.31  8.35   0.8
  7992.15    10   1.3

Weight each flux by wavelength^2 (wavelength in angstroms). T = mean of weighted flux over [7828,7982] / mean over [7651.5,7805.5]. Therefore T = 1.01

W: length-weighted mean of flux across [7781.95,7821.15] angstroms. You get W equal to 8.54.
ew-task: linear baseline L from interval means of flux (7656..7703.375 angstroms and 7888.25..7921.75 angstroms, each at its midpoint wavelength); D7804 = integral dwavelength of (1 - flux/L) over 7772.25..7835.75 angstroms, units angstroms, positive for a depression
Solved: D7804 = 3.2 angstroms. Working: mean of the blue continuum 9.06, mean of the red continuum 8.86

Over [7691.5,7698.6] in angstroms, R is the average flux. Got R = 9.11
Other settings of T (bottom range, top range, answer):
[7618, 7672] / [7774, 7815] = 0.94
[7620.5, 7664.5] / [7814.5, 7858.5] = 0.99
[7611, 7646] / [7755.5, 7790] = 0.97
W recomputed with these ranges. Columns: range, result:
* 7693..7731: 9.09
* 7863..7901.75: 8.57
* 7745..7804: 8.68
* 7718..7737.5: 8.67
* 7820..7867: 8.71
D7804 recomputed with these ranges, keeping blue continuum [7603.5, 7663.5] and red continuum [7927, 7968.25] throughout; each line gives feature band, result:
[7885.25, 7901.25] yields -0.5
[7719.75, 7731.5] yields 0.5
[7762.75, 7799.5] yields 0.9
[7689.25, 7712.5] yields -0.9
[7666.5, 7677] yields 0.1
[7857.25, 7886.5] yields -0.3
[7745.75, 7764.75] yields -0.5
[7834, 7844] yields 0.1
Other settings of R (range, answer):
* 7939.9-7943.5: 8.09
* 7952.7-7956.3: 7.91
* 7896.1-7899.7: 8.66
